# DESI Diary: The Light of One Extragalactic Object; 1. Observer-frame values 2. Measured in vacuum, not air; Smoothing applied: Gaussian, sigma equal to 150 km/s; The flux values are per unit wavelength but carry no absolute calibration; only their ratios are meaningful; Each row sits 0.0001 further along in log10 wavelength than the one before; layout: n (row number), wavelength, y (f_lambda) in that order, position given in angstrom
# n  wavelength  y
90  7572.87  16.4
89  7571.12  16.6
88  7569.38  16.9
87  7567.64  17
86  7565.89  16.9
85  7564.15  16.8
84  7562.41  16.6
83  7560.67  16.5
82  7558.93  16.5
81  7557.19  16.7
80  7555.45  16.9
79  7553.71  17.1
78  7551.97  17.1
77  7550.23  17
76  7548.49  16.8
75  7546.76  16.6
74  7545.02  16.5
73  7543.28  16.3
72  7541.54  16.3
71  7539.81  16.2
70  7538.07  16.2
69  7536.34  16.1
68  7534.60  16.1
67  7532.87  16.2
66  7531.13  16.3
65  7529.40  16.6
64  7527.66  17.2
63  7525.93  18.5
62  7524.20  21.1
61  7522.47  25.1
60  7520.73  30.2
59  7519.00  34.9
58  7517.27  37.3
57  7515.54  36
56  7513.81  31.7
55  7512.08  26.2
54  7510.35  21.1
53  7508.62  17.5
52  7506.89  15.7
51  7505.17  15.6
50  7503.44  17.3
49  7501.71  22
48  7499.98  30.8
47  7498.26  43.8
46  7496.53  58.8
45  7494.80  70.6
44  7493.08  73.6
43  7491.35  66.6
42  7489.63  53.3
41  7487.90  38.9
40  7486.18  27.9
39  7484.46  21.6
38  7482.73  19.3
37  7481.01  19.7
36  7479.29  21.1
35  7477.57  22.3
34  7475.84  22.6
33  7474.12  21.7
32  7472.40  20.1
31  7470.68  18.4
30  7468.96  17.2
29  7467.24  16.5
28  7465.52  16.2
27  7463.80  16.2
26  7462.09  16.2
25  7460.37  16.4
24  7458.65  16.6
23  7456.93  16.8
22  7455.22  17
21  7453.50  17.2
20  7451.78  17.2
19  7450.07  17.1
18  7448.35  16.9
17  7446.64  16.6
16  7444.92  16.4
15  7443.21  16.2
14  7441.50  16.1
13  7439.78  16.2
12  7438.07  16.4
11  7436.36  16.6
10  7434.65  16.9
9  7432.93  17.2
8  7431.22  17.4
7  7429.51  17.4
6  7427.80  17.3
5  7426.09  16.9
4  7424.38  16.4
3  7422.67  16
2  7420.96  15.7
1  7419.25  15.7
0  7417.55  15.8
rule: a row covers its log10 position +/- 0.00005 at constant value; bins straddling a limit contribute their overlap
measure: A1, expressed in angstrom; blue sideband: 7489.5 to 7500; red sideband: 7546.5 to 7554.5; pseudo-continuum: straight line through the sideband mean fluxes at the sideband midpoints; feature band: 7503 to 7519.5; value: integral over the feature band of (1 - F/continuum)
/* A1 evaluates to 7.27 angstrom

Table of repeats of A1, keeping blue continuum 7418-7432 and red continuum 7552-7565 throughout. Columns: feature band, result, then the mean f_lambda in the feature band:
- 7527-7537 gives 0.2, 16.4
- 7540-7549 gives 0.1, 16.5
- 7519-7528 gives -3.9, 23.9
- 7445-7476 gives -1.6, 17.5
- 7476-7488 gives -4.8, 23.4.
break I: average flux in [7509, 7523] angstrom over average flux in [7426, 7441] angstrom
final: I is 1.77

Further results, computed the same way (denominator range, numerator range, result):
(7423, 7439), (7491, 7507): 2.48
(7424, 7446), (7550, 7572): 1.00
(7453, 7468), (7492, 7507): 2.43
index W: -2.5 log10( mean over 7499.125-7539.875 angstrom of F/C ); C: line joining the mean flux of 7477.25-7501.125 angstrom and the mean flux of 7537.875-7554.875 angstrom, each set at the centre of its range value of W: 0.24 mag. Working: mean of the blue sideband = 40.8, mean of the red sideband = 16.6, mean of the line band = 22.3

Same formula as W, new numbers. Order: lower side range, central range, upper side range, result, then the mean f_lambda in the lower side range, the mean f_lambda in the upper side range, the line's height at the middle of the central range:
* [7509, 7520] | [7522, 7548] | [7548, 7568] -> 0.36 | 30.6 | 16.8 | 24.1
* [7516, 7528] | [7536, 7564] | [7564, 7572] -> 0.24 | 27.1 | 16.8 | 20.8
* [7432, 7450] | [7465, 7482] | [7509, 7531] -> 0.04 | 16.6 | 25.8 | 20.4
